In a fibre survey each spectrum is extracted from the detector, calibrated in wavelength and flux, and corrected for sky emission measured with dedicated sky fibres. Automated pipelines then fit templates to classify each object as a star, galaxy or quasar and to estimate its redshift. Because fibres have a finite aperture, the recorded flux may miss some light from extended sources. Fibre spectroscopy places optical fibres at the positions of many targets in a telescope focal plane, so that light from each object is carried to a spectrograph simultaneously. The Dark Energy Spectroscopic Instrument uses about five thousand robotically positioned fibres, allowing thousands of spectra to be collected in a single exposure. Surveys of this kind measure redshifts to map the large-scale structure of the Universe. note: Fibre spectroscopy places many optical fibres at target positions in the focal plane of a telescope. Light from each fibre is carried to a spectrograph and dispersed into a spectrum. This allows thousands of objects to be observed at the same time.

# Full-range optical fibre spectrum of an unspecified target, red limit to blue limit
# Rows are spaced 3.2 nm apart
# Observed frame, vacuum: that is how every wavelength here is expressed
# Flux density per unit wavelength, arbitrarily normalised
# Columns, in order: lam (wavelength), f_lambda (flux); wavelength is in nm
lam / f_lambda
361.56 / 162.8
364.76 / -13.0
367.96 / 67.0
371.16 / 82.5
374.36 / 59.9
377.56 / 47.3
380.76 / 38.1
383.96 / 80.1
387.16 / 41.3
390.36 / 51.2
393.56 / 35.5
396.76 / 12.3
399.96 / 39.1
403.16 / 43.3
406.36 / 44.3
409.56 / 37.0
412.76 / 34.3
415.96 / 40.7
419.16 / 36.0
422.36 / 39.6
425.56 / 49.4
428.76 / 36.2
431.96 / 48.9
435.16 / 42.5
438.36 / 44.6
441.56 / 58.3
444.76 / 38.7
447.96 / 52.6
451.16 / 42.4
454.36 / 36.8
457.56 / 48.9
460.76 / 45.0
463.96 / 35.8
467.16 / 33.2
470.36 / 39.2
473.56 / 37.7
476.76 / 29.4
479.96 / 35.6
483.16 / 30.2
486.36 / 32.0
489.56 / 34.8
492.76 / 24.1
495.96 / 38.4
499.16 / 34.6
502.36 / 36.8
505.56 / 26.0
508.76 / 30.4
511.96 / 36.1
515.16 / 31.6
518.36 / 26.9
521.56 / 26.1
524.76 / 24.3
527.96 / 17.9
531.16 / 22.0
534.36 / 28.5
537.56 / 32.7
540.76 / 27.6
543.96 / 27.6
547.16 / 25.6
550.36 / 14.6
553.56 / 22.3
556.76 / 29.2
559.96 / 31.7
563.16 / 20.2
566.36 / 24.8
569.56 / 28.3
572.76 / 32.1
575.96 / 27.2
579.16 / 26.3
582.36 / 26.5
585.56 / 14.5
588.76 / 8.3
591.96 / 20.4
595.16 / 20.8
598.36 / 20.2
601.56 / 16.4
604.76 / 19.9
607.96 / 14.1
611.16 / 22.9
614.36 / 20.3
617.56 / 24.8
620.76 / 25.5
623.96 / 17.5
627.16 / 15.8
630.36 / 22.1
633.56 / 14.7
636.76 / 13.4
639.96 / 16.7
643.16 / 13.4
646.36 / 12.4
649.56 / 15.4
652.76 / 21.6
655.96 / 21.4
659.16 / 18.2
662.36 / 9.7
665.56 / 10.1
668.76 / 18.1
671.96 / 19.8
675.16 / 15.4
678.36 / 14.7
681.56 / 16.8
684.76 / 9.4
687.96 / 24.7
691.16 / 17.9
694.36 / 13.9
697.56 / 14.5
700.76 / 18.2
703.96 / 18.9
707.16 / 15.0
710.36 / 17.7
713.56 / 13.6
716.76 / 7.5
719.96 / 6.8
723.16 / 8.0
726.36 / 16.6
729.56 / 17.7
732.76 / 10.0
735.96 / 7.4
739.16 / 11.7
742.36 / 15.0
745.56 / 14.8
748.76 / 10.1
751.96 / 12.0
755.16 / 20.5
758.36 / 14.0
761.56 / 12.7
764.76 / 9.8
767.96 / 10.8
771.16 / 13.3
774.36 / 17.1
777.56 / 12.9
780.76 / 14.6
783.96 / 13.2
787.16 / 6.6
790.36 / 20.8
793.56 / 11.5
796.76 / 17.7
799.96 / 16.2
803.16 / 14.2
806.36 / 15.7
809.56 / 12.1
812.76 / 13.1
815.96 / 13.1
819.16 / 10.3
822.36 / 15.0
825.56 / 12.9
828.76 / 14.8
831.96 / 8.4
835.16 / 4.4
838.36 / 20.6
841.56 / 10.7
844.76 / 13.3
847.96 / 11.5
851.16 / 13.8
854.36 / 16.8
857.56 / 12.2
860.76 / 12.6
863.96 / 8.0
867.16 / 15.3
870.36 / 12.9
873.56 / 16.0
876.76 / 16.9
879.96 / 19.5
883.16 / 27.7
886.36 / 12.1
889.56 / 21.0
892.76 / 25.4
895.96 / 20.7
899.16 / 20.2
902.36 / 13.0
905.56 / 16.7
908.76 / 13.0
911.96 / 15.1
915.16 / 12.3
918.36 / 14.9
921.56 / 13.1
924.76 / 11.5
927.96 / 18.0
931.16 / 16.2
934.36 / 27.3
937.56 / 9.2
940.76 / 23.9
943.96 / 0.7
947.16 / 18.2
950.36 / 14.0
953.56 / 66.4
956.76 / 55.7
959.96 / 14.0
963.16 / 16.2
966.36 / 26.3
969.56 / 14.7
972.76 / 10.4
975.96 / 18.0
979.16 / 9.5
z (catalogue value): 1.56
